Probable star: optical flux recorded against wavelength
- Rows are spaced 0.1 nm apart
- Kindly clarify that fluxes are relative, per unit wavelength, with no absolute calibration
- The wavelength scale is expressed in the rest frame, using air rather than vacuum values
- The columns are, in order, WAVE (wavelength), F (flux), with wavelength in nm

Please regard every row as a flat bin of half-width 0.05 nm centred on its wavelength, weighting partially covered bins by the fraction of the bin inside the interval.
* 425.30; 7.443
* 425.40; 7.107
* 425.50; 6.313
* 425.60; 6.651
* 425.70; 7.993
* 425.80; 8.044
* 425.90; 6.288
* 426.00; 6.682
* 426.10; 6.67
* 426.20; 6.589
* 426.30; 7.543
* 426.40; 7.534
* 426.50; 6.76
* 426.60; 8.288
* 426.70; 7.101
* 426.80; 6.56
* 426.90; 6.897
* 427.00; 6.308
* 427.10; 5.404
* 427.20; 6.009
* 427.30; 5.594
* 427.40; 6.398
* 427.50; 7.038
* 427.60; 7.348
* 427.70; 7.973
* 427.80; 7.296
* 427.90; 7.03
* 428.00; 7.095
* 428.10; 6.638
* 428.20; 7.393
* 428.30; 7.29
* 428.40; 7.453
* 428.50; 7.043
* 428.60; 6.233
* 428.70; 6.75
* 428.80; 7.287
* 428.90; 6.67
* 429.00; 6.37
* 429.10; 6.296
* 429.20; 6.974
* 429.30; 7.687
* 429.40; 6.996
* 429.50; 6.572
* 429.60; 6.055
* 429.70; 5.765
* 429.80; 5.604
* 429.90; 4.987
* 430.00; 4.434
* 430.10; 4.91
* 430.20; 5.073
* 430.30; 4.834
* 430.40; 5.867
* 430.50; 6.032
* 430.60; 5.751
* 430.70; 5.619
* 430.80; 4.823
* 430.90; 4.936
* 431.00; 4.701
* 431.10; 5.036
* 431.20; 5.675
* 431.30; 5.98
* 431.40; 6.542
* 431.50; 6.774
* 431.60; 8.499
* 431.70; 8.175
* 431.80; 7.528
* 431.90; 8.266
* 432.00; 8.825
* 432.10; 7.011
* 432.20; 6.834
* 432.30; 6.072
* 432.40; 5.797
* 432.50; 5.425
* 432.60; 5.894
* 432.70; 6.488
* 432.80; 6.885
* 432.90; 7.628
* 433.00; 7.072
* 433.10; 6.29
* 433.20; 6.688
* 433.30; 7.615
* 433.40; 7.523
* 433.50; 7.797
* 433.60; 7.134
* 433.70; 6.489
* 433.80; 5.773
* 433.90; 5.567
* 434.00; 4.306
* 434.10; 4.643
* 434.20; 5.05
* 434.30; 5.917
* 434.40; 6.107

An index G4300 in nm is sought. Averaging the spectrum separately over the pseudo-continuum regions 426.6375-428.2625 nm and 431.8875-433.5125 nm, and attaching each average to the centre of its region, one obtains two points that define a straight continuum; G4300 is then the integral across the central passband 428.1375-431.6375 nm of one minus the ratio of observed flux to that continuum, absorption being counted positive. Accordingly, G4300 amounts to 0.36 nm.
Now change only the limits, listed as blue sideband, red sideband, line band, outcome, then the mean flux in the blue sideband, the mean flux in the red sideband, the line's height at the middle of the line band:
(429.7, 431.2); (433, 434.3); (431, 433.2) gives -0.379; 5.22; 6.26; 5.76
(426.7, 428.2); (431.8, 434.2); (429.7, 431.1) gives 0.304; 6.72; 6.6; 6.66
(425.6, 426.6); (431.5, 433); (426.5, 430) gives 0.219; 7.16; 7.08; 7.13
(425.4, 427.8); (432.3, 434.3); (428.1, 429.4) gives -0.048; 6.88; 6.3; 6.7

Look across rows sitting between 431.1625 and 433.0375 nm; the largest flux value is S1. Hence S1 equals 8.825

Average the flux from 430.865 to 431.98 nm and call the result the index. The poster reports 6.64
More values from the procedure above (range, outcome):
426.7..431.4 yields 6.24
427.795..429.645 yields 6.89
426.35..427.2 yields 6.81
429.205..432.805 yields 6.18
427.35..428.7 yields 7.08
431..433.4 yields 6.8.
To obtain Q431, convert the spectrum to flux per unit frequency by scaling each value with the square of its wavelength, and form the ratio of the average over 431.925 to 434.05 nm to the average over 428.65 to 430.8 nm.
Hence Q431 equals 1.12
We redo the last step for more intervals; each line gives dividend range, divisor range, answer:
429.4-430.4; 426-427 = 0.79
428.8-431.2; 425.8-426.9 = 0.83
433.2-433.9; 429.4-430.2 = 1.27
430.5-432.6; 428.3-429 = 0.94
